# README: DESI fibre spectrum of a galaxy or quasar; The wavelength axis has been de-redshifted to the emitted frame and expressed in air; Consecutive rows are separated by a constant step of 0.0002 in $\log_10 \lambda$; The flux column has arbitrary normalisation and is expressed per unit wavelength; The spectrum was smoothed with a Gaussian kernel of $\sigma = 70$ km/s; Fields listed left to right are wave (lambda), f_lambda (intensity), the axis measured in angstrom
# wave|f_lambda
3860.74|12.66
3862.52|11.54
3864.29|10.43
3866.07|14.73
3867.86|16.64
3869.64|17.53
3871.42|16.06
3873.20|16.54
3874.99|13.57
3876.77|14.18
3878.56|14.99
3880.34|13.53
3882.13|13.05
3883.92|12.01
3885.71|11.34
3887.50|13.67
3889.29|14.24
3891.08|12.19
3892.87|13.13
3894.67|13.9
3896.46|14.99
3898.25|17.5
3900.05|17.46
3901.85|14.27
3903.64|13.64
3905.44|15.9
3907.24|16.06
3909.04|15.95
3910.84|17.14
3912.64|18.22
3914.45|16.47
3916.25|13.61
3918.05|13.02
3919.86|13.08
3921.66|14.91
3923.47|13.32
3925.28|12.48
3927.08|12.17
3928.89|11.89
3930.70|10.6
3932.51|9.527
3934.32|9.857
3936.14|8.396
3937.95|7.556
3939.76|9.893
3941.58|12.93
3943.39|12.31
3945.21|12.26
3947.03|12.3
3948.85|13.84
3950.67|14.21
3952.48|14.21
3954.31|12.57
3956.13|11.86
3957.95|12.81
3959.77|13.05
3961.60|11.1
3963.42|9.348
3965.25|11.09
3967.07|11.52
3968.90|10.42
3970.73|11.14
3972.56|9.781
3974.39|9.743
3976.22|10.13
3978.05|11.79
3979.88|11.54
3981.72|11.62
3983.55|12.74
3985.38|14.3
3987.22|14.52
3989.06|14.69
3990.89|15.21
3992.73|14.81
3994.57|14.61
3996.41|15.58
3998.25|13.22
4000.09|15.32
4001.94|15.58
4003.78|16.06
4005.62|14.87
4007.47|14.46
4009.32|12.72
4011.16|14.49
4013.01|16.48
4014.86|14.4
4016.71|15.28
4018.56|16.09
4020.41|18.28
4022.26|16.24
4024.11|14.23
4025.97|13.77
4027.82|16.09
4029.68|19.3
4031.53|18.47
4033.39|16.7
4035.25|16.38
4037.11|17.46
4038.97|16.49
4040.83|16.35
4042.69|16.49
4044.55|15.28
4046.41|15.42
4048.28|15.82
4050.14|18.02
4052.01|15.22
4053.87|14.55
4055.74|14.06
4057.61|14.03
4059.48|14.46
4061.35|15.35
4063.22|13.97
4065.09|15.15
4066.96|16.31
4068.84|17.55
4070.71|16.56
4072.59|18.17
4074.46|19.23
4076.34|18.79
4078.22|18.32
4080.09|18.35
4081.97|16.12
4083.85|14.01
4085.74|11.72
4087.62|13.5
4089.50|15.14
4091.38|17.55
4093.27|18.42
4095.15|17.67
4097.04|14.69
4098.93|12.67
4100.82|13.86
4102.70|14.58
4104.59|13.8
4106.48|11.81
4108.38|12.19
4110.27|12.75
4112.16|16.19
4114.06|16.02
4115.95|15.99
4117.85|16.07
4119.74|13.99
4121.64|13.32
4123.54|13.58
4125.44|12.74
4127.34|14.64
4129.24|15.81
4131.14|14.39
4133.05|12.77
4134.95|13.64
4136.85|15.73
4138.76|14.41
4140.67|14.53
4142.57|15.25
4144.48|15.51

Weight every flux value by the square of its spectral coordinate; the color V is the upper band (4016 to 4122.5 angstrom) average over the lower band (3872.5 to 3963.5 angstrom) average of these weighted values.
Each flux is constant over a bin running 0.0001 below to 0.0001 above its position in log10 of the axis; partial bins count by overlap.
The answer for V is 1.27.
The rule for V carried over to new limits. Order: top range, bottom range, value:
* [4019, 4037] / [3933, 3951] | 1.55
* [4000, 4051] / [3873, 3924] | 1.17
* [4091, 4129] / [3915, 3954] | 1.32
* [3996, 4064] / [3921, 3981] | 1.41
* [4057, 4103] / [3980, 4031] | 1.10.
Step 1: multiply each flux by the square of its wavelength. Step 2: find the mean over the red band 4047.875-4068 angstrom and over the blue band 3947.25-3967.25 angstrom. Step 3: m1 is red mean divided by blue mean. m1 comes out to 1.3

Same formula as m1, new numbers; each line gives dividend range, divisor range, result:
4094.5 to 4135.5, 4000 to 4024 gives 0.97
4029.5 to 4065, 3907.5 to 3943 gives 1.33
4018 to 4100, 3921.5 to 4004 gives 1.37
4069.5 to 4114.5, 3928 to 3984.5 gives 1.46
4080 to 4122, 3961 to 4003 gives 1.24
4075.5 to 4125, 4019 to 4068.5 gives 0.97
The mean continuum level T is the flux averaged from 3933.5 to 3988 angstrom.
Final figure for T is 11.6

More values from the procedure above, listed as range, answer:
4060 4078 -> 16.8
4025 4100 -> 16.1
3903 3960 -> 13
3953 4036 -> 13.9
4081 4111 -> 14.4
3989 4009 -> 14.9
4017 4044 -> 16.5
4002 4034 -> 15.7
